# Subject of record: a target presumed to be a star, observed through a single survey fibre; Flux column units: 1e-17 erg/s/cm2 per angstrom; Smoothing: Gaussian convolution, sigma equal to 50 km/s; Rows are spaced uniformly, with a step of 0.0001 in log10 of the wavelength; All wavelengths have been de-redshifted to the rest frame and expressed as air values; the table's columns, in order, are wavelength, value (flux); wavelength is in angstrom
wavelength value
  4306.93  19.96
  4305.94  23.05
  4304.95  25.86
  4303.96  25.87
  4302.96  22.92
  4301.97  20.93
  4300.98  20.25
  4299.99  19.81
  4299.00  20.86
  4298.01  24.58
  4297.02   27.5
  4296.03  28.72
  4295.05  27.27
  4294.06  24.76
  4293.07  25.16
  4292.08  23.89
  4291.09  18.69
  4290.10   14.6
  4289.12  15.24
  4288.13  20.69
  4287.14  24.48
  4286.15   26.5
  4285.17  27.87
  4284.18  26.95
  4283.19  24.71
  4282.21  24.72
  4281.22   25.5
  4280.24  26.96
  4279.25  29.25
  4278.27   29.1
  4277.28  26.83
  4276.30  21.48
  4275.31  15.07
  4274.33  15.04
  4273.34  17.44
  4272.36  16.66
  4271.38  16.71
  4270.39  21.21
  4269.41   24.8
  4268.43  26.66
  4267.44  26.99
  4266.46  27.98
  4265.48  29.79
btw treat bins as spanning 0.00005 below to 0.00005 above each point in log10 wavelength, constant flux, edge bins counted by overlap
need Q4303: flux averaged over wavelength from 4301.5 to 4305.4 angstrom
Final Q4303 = 23.8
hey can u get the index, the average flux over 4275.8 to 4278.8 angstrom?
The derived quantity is 25.8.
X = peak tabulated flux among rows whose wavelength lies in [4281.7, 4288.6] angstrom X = 27.87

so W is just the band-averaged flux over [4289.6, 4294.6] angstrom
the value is 21.5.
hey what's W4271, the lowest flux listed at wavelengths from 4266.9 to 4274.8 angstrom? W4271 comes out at 15.04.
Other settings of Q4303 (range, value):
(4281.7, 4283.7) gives 24.7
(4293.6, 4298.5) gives 26.6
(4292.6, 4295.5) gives 25.7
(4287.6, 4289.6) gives 18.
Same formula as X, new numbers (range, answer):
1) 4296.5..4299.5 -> 27.5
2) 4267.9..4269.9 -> 26.66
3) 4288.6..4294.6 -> 25.16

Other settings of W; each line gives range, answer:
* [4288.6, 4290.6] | 15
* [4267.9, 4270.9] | 24.2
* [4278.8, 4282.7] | 26.6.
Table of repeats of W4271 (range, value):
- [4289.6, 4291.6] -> 14.6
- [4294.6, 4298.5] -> 24.58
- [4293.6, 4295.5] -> 24.76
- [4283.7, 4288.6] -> 20.69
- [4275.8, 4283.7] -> 21.48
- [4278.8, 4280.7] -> 26.96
